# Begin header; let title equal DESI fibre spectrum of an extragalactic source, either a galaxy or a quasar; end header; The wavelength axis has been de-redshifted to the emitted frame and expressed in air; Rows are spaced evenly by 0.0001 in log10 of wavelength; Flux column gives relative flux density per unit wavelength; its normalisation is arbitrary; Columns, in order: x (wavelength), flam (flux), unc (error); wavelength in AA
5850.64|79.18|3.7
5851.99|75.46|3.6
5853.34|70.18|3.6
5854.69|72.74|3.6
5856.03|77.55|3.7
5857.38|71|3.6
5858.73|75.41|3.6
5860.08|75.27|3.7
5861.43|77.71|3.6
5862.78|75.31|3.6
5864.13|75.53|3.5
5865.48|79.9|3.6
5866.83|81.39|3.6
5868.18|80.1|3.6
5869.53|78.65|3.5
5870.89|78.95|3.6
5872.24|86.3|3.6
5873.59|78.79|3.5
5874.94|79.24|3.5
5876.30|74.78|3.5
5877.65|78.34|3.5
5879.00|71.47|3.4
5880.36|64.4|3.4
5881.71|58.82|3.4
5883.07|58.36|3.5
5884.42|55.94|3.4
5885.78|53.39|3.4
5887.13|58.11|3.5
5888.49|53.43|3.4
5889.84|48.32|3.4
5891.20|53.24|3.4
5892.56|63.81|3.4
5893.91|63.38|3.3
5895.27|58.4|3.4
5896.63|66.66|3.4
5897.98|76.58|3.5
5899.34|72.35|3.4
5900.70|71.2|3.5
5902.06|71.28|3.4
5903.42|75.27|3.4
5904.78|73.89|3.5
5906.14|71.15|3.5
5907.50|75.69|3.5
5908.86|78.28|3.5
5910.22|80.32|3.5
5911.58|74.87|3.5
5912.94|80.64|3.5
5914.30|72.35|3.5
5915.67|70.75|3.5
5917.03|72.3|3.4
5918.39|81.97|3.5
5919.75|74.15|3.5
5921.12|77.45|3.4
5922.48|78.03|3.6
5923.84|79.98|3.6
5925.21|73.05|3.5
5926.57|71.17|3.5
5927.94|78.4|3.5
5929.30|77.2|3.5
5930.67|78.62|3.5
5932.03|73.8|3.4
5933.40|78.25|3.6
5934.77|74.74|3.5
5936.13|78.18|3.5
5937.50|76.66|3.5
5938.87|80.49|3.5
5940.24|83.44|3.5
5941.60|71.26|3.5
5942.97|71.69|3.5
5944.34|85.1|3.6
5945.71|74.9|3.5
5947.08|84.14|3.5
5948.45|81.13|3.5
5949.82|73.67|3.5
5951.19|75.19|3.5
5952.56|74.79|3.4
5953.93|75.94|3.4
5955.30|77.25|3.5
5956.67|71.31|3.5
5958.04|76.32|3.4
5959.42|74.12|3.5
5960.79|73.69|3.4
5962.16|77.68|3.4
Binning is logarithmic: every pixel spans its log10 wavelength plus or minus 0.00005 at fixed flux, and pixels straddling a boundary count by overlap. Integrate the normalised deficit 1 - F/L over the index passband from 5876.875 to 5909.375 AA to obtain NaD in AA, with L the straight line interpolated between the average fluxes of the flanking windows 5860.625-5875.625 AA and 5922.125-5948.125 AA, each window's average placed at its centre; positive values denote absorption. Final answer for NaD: 5.4 AA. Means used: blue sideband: 79.2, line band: 65.5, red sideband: 77.4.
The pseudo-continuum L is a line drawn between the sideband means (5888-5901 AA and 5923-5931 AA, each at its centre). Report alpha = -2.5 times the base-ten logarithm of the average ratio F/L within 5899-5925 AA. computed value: -0.08 mag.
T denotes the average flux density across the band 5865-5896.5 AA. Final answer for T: 67.6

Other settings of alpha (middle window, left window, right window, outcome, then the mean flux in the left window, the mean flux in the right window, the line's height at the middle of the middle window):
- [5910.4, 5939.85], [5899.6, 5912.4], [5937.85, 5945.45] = 0.001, 74.6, 78.1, 76.5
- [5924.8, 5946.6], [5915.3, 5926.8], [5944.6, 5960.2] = -0.010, 75.8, 76.5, 76.1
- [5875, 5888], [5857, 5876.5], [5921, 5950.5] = 0.209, 78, 77.3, 77.9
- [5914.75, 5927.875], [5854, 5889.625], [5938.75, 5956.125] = 0.000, 71.6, 77.5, 75.5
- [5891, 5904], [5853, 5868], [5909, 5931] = 0.129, 75.9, 76.3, 76.2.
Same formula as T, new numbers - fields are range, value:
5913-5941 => 76.6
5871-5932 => 70.9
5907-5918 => 75.8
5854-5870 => 76.7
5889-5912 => 68.9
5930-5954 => 77.4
